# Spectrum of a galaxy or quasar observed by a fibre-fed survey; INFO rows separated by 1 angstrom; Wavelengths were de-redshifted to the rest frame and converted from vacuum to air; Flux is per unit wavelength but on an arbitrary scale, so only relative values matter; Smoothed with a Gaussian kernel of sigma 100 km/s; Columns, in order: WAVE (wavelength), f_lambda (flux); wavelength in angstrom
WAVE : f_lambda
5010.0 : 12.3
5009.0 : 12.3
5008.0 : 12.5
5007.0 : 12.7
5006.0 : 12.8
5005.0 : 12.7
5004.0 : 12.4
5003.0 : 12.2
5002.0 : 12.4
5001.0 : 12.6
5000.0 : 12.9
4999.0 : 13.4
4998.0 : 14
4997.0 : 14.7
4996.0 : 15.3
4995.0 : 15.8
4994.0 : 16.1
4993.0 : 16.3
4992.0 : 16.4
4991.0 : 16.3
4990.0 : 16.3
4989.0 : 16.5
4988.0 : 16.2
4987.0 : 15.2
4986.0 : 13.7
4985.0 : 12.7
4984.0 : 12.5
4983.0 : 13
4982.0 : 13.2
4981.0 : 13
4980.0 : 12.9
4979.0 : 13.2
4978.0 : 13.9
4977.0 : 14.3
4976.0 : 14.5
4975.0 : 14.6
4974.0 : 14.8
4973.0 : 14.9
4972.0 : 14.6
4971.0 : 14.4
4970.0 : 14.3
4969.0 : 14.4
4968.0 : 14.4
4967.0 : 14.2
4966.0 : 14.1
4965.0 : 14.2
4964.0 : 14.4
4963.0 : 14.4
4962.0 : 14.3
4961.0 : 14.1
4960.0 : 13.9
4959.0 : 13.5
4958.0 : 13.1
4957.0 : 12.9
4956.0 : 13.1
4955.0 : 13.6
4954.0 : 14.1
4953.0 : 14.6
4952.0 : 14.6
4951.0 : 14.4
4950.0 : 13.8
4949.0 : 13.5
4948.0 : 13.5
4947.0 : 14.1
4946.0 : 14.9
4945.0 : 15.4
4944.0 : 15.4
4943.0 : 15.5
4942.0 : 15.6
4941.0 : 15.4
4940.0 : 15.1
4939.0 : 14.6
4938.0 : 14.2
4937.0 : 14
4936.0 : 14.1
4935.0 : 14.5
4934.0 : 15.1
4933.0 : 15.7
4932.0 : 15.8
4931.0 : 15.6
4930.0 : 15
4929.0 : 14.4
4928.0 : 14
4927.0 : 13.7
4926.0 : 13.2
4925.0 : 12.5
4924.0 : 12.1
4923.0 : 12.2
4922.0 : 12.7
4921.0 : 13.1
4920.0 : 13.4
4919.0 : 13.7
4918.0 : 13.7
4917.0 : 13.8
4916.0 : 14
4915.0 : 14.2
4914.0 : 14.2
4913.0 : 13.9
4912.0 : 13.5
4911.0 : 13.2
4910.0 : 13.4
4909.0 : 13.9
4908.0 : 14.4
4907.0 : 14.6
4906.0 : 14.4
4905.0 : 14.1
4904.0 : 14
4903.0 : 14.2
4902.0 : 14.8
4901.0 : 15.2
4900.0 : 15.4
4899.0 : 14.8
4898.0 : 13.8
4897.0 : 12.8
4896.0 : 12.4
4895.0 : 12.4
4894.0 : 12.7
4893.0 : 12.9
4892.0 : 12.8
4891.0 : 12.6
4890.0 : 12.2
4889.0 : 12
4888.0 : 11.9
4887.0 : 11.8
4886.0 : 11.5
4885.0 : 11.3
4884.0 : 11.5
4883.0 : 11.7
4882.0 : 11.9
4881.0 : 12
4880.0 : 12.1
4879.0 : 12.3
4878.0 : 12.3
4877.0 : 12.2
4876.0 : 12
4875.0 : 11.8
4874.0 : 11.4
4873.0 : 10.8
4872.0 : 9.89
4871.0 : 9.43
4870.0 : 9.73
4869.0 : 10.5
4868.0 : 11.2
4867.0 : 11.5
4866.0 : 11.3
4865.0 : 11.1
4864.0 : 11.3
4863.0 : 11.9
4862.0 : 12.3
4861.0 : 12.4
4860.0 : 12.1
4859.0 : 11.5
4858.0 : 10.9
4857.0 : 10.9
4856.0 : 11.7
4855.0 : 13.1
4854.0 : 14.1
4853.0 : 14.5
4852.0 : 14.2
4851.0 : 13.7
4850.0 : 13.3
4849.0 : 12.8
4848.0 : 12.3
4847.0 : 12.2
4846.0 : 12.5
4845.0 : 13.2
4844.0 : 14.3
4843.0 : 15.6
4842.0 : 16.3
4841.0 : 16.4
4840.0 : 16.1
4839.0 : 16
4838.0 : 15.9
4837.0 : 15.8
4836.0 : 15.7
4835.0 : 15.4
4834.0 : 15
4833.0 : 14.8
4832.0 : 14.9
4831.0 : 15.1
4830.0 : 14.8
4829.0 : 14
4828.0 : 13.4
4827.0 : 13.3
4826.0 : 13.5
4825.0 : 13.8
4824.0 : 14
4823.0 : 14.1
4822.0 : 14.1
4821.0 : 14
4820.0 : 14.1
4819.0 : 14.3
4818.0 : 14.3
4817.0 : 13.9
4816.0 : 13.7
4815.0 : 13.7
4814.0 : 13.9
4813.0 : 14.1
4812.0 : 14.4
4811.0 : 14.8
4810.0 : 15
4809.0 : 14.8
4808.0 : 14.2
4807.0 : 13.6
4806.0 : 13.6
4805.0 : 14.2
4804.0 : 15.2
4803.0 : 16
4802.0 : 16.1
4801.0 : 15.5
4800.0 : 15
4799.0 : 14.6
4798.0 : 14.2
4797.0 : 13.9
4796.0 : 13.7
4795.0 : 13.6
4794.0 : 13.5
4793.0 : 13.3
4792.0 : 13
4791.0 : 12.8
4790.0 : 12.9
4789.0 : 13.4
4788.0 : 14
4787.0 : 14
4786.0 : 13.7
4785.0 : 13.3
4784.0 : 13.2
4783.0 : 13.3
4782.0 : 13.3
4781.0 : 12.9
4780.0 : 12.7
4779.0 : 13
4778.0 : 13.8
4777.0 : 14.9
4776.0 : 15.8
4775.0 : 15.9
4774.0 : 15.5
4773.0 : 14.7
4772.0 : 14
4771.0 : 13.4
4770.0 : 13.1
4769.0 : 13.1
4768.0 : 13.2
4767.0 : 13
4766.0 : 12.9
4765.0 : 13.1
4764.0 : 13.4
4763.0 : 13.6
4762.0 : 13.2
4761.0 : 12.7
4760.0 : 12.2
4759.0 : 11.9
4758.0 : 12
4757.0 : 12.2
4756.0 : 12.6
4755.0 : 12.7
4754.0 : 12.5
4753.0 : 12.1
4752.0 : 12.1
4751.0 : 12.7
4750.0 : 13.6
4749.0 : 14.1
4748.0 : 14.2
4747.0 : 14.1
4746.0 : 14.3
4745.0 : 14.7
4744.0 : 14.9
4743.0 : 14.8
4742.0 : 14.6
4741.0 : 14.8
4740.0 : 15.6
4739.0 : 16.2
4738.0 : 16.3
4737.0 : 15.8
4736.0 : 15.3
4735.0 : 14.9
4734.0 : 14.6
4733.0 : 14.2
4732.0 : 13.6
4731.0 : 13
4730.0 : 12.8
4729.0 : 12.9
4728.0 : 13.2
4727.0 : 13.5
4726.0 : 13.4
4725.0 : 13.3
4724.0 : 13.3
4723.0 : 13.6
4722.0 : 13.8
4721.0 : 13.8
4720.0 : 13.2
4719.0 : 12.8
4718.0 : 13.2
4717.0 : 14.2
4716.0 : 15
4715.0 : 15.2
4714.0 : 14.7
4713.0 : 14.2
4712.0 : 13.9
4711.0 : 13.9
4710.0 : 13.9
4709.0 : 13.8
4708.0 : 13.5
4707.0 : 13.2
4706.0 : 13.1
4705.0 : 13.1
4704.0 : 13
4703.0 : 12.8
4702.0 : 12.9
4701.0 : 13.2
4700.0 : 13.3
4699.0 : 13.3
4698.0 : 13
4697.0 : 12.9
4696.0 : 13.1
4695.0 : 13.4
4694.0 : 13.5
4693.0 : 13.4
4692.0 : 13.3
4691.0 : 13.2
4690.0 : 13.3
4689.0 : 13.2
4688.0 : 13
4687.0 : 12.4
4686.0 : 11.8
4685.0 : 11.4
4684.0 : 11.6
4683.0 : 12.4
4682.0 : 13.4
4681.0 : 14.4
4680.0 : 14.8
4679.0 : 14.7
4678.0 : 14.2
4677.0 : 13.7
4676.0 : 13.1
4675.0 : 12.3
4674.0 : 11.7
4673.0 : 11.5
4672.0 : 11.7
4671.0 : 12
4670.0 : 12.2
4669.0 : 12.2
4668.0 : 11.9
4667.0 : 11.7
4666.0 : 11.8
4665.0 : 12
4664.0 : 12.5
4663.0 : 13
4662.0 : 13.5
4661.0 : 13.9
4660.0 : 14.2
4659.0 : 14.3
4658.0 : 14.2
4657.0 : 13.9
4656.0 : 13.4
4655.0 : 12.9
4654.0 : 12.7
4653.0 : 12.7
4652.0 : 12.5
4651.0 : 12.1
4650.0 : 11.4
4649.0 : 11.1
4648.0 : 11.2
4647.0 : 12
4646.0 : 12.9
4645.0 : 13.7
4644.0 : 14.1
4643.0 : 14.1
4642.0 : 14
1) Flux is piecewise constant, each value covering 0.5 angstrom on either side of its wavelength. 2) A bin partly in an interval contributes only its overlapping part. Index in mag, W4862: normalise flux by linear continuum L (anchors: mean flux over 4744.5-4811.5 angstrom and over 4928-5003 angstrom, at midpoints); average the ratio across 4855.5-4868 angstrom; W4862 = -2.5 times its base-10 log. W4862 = 0.208 mag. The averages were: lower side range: 13.7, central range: 11.6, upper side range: 14.4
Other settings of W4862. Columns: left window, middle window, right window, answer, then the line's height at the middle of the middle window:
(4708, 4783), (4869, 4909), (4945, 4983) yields 0.11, 13.9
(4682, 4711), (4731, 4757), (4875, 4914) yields -0.09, 13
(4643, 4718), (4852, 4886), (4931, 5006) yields 0.19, 13.9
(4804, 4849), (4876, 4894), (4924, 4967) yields 0.19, 14.3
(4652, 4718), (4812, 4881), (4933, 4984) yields 0.04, 13.8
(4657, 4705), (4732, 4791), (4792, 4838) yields 0.00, 13.8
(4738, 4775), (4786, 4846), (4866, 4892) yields -0.15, 12.6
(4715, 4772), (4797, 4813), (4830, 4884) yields -0.11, 13.2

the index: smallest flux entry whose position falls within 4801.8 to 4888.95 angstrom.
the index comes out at 9.43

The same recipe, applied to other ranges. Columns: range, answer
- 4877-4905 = 11.3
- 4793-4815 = 13.3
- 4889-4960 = 12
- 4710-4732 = 12.8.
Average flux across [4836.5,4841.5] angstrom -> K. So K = 16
